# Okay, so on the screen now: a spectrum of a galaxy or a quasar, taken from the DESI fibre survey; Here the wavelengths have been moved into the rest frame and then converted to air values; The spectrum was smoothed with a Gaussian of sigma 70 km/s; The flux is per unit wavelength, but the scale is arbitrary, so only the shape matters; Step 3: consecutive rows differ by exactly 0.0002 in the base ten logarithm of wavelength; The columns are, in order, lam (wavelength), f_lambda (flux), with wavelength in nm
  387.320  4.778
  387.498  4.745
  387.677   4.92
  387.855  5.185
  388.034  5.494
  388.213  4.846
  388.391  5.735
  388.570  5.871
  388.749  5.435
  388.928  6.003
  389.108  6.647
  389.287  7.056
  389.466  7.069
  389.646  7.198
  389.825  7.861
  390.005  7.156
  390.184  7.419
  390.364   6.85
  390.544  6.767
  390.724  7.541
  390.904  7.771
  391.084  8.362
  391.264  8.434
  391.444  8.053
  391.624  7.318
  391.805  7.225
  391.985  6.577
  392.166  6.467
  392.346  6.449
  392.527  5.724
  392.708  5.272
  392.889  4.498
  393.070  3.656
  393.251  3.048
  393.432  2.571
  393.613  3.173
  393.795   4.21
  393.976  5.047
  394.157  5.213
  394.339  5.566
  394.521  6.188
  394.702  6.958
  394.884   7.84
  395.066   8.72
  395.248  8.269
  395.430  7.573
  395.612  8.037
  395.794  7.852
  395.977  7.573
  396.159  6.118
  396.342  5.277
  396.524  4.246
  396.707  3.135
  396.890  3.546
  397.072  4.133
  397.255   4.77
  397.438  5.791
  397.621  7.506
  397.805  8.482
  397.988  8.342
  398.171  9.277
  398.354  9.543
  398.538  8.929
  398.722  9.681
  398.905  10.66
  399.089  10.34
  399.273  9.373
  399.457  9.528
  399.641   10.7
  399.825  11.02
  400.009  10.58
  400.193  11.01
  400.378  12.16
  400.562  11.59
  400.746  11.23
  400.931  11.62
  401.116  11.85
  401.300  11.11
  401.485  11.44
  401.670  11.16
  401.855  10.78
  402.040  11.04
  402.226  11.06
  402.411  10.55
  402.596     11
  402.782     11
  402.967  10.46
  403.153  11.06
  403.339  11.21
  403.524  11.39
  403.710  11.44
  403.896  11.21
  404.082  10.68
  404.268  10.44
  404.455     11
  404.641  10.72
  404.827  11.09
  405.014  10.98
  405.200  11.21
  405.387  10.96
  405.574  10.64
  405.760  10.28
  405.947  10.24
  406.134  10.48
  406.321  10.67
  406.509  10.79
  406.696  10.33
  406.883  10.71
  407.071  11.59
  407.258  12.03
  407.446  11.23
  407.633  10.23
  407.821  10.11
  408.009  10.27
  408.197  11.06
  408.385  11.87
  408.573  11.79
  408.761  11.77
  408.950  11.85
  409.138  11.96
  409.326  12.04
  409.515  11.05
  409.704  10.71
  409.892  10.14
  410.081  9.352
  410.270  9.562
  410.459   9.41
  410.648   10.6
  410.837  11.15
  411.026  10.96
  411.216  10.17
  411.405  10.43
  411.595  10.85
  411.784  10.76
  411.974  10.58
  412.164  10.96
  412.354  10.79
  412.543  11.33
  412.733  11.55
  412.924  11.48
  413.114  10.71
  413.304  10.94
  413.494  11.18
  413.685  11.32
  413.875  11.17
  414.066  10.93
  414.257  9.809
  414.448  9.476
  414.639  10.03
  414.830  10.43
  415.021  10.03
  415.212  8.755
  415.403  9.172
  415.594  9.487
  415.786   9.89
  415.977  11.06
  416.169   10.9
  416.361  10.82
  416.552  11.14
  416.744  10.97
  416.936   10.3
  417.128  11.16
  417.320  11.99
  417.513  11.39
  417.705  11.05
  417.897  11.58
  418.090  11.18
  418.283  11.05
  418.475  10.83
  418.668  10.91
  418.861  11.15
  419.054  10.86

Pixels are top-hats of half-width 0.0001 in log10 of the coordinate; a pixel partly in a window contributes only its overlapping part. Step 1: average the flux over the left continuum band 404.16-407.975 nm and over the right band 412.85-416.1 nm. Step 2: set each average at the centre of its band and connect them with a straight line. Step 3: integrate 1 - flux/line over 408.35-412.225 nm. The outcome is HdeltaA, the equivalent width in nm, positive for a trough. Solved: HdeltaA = -0.10 nm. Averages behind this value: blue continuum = 10.8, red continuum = 10.3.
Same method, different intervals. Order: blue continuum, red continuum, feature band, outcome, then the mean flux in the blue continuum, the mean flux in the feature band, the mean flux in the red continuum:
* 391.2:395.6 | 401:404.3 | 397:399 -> 0.15 nm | 6.02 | 7.96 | 11.1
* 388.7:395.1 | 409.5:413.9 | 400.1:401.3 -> -0.48 nm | 6.3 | 11.5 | 10.7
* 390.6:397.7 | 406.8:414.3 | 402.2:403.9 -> -0.46 nm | 6.04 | 11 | 10.9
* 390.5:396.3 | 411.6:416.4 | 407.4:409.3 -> -0.37 nm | 6.36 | 11.2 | 10.5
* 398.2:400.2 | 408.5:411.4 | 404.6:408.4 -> -0.09 nm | 10.1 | 10.8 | 10.8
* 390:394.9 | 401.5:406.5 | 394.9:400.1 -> 0.25 nm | 6.07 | 7.83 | 10.9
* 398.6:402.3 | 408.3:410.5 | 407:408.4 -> 0.00 nm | 10.9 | 11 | 11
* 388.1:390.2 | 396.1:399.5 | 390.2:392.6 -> -0.19 nm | 6.48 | 7.21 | 7.28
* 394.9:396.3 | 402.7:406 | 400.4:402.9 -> -0.34 nm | 7.65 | 11.2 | 10.9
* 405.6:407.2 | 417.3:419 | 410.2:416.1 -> 0.26 nm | 10.7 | 10.5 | 11.2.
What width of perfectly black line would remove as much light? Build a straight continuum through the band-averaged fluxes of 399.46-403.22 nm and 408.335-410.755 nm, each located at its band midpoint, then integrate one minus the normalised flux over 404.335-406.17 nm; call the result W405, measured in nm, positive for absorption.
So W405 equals 0.04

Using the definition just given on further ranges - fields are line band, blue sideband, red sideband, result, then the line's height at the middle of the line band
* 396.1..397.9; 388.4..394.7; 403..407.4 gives 0.62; 8.06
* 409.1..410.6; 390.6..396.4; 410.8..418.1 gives -0.11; 9.75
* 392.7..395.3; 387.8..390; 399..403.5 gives 0.93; 8.2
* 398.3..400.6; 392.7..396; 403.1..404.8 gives -0.48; 8.59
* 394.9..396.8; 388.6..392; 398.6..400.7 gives 0.51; 9.21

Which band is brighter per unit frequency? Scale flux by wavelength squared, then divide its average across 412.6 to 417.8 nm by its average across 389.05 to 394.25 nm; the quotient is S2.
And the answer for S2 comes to 1.9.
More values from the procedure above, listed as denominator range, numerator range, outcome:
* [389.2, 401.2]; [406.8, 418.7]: 1.58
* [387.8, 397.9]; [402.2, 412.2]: 1.88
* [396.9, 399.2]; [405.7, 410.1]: 1.44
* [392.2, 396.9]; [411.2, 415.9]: 2.04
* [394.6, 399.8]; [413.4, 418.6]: 1.53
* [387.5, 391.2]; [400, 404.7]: 1.82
